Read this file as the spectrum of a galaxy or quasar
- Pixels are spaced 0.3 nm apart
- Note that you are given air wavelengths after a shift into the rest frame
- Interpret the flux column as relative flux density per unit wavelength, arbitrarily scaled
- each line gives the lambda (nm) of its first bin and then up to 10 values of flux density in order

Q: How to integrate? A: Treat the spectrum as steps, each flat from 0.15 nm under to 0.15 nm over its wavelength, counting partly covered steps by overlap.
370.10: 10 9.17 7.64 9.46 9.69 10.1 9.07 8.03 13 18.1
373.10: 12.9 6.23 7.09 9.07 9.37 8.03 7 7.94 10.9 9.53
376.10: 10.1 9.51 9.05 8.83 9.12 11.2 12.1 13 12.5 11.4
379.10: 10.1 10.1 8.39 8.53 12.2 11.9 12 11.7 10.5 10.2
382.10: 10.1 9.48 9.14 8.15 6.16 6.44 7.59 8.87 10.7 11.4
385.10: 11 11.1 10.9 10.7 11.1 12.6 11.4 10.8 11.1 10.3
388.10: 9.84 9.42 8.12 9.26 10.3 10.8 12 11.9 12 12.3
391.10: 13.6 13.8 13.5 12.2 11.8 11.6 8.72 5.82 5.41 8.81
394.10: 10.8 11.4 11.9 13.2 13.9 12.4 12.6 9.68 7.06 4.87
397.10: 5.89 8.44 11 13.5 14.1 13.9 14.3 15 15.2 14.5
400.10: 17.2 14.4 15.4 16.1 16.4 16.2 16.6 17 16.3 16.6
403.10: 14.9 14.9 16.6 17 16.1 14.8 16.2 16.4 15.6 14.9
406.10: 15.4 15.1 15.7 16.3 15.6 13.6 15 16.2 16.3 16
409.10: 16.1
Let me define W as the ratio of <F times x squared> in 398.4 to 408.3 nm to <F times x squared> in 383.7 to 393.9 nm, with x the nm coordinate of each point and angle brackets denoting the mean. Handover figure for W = 1.59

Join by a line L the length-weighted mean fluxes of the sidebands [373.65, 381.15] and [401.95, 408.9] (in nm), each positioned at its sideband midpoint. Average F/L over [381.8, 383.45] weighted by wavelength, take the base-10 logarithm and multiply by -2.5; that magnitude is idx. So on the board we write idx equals 0.26 mag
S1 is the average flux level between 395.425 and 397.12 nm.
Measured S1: 9.05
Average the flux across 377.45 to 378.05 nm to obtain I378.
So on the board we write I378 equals 11.6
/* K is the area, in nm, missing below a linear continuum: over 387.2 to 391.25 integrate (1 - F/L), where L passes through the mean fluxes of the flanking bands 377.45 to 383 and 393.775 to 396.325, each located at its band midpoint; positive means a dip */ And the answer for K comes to 0.193 nm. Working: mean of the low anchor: 10.7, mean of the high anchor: 11.8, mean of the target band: 10.8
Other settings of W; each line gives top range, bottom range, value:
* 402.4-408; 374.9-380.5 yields 1.77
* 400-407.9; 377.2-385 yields 1.75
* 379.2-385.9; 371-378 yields 1.05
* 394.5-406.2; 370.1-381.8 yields 1.57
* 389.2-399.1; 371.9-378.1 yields 1.24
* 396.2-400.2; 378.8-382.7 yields 1.24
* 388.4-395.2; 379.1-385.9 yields 1.16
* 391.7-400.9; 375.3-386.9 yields 1.22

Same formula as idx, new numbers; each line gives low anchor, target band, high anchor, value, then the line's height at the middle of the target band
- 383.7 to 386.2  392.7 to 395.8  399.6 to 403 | 0.30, 13.5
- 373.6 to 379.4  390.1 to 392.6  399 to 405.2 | 0.06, 13.3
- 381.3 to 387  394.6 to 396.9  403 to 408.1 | 0.19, 12.9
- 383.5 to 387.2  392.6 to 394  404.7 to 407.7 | 0.50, 12.3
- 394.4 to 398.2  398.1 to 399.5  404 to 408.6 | -0.22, 11.7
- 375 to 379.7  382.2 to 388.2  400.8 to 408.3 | 0.19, 11.9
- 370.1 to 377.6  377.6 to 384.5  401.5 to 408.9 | 0.09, 11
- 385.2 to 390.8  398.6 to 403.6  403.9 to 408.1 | -0.10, 14.3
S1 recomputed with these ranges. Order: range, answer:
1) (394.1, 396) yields 12.4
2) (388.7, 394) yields 10.7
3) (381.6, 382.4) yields 10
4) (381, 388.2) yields 10.1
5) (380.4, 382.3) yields 11.1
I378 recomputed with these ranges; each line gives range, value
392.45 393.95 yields 8.07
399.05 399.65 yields 15.1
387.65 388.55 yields 9.85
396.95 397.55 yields 7.16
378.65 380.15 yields 9.7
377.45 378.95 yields 12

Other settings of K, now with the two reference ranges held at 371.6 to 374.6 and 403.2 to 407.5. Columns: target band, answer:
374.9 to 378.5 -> 0.247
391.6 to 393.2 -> 0.299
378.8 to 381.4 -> 0.169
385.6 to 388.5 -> 0.401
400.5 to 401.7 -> -0.076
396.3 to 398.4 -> 0.762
